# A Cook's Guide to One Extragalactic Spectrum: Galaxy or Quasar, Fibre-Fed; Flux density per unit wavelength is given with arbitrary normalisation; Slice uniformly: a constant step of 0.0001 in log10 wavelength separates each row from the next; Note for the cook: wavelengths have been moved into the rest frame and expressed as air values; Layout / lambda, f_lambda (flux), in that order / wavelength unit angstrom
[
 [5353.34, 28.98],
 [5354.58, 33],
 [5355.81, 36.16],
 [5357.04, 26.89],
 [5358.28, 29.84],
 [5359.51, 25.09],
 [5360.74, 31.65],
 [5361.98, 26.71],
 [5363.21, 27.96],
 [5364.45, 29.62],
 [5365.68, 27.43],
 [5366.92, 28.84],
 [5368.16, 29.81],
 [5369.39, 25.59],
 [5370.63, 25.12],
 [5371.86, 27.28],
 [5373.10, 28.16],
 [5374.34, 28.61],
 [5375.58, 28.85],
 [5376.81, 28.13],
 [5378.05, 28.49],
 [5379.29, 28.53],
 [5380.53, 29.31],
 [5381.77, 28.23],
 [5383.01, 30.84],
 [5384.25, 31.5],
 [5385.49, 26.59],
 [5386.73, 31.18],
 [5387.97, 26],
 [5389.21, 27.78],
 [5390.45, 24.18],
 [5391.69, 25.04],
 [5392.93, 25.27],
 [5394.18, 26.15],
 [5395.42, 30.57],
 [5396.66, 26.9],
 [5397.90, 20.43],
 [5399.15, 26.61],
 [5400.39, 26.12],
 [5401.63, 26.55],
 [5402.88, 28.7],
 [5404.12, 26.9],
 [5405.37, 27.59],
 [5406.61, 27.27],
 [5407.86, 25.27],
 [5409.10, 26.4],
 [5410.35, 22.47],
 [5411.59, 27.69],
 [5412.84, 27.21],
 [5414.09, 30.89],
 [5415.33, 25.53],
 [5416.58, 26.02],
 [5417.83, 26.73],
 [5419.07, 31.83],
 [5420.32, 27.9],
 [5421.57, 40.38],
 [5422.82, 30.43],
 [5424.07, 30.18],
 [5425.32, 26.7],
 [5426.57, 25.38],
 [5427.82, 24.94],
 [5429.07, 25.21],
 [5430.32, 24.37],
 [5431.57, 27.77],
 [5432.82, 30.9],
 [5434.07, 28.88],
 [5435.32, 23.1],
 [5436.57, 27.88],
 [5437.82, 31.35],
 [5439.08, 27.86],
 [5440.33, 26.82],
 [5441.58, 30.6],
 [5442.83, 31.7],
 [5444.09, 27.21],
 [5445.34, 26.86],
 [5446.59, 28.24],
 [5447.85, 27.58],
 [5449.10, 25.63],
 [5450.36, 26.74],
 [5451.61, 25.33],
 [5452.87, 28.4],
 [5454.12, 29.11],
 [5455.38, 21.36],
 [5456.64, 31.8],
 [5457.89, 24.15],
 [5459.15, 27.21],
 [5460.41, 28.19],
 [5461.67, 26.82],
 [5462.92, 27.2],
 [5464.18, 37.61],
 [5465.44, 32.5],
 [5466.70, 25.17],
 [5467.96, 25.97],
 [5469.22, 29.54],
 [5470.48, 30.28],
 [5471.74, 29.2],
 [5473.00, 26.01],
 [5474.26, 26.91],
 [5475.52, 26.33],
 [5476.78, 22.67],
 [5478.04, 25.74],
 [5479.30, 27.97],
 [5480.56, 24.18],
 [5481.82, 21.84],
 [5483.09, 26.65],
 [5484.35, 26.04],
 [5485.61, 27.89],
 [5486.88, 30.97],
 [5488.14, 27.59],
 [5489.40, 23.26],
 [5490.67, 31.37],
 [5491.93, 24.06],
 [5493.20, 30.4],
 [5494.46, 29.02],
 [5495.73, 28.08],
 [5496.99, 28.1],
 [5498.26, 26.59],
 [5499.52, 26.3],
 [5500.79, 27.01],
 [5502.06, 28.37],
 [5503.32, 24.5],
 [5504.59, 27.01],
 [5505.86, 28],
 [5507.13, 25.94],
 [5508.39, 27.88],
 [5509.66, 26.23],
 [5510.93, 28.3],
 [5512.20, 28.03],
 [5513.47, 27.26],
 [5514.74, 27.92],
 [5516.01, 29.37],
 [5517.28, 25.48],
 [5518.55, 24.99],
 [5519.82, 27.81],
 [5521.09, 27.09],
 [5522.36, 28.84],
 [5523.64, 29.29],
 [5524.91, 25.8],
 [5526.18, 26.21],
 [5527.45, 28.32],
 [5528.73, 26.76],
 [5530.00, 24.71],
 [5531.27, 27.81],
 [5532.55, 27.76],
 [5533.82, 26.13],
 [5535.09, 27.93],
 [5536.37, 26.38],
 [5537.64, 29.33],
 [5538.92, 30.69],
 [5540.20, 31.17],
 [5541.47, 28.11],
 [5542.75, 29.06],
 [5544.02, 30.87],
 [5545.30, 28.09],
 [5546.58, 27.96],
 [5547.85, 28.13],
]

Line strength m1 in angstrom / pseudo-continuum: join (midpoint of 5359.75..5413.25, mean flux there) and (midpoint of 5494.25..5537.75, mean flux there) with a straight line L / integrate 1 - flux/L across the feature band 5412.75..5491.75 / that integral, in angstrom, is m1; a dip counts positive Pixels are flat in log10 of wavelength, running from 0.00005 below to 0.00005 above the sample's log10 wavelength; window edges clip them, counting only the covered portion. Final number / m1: -1.2 angstrom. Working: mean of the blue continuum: 27.4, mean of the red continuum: 27.2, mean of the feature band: 27.7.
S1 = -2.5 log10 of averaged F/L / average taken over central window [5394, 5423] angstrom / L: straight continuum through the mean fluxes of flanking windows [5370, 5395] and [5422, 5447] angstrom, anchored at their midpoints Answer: 0.01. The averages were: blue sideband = 27.8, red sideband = 27.9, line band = 27.6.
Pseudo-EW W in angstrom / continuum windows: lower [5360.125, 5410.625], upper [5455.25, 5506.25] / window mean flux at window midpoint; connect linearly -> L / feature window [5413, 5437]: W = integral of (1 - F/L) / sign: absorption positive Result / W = -0.6 angstrom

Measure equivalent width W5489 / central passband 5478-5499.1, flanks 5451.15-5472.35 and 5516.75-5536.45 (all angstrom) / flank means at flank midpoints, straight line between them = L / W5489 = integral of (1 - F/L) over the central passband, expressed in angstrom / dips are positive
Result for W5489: 0.5 angstrom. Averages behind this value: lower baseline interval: 28.2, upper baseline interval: 27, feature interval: 27.1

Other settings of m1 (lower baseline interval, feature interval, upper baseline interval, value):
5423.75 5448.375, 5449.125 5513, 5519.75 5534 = 0.3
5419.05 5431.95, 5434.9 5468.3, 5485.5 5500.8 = 0.4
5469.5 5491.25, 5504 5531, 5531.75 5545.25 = 0.8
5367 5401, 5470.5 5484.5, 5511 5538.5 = 0.7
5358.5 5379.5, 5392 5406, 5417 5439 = 0.9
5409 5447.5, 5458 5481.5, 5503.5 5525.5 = 0.1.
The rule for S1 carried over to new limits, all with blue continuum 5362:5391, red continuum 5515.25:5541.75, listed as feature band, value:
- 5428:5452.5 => 0.015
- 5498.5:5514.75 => 0.024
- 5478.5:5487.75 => 0.050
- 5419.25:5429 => -0.048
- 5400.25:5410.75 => 0.064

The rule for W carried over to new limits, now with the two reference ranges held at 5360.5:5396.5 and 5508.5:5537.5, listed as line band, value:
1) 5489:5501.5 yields -0.05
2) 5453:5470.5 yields -0.46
